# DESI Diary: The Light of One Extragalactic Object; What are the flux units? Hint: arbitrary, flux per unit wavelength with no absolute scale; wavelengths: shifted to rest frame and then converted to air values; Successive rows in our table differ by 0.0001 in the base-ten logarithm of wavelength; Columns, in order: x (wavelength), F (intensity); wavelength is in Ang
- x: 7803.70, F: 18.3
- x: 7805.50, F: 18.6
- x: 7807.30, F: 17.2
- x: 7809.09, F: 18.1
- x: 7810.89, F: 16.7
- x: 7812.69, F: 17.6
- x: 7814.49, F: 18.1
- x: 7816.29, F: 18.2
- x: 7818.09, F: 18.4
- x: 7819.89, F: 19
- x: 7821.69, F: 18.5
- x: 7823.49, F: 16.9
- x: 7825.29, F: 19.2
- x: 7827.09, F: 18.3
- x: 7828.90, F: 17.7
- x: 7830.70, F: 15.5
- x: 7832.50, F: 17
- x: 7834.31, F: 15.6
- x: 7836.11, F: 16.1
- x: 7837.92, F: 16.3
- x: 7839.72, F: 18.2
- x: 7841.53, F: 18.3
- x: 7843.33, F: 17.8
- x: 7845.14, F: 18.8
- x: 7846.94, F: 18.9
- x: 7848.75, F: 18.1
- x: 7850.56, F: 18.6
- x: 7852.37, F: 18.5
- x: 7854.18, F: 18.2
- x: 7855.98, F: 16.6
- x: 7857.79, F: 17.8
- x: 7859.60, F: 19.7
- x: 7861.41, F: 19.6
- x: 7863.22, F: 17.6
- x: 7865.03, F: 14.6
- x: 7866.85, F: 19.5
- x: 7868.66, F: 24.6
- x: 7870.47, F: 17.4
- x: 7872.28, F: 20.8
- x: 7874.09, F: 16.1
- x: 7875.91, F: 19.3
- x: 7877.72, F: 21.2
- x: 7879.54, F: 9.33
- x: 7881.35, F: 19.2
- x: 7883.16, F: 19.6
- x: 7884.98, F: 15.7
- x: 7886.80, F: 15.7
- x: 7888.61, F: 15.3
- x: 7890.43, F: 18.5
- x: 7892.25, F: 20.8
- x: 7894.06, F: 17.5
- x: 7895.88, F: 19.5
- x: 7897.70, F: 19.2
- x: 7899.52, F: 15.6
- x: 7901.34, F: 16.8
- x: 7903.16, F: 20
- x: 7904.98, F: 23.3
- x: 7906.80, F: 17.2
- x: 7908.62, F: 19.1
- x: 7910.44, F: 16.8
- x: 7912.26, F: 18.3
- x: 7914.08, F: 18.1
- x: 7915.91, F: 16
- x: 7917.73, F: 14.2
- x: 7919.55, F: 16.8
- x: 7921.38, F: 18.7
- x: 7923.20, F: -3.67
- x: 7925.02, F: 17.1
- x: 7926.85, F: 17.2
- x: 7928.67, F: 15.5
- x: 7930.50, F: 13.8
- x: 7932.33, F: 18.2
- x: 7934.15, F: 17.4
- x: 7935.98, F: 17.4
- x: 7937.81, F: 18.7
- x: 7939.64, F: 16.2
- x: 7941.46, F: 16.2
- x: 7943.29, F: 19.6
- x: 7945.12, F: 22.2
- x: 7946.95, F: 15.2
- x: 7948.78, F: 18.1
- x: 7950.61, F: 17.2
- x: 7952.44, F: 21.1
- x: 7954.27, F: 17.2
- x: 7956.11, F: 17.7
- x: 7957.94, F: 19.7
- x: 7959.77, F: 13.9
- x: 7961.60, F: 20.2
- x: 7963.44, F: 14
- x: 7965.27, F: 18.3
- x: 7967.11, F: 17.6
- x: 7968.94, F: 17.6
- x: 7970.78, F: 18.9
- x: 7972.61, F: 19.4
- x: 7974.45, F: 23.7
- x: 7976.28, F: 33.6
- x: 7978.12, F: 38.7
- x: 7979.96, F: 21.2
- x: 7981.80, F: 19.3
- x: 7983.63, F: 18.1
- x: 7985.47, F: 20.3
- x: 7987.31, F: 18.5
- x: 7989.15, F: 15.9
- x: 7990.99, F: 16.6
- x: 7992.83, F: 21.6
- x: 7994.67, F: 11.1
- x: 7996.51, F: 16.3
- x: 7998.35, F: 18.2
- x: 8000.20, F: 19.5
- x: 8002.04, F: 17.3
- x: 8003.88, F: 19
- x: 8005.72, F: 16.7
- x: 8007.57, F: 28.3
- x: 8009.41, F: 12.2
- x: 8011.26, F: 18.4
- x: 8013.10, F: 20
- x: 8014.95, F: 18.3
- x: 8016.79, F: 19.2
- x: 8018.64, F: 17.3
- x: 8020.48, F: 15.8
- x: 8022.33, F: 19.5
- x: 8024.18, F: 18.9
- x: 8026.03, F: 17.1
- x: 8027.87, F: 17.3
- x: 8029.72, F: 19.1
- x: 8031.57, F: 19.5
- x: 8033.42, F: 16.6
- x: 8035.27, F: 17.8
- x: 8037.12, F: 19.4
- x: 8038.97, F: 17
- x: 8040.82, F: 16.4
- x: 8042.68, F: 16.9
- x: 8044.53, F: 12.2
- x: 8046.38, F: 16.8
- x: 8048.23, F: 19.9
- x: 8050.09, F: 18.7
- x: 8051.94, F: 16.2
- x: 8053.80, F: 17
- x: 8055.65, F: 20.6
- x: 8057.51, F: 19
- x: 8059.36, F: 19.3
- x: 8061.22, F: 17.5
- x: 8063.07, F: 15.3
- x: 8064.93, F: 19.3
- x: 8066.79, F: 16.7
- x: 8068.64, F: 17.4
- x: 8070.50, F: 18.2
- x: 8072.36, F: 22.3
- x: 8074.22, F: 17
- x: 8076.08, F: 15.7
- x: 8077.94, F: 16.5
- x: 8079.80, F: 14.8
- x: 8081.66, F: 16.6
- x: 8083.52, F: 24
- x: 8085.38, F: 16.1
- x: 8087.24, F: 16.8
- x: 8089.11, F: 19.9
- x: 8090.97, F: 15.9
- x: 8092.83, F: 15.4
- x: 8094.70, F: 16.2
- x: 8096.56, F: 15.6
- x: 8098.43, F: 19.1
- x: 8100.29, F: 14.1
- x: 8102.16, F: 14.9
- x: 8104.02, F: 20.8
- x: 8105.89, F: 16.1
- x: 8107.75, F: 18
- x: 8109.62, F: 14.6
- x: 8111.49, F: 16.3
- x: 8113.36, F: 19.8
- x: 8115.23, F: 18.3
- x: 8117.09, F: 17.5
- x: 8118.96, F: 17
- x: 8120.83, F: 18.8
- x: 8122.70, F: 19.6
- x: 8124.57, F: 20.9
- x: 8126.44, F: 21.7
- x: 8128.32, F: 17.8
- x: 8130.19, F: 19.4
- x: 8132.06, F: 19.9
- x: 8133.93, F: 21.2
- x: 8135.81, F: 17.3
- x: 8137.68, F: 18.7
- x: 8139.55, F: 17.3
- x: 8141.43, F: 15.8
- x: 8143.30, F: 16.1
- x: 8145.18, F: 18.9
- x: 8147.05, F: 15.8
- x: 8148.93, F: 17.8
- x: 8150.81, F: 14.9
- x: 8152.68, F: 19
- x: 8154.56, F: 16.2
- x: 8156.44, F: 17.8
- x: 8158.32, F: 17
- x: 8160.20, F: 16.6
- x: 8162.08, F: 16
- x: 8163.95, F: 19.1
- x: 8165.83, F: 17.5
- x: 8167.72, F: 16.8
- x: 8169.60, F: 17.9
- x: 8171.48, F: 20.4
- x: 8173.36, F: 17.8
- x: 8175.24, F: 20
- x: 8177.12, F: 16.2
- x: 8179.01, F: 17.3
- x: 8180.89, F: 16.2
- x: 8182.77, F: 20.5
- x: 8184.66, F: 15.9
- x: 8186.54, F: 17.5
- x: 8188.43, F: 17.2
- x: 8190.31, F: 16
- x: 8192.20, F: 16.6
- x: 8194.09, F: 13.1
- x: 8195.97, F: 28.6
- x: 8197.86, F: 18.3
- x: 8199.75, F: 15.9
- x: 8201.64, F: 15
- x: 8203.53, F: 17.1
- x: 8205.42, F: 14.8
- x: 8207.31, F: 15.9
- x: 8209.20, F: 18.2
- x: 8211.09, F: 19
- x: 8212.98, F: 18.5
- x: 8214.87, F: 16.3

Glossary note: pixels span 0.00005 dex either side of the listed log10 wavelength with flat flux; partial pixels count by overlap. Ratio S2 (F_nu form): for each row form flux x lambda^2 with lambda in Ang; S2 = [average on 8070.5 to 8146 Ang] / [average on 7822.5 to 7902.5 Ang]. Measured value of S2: 1.06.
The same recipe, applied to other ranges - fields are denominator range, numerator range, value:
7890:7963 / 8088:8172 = 1.08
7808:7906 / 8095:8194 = 1.05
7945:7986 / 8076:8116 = 0.88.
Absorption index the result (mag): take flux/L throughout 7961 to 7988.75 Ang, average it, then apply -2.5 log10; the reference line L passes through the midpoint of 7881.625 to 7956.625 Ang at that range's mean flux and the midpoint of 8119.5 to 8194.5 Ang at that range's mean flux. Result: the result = -0.22 mag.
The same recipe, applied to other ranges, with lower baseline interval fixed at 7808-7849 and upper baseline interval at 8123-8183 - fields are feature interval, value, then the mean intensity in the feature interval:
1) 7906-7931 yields 0.157 mag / 15.4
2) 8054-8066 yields -0.029 mag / 18.4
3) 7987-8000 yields 0.056 mag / 16.9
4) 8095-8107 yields 0.073 mag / 16.8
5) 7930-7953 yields -0.001 mag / 17.8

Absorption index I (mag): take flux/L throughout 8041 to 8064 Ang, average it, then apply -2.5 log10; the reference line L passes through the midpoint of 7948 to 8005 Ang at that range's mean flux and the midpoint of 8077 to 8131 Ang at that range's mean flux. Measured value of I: 0.06 mag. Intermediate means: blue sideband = 19.3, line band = 17.4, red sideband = 17.7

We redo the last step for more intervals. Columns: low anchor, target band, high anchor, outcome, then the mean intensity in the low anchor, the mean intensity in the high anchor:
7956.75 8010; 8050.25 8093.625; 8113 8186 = 0.06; 19.5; 18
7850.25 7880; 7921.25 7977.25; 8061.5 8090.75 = 0.02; 18.3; 17.7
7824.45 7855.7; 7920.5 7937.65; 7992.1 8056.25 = 0.20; 17.7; 17.9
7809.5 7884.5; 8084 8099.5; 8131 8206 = 0.04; 18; 17.6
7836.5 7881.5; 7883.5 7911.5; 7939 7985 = 0.04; 18.2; 19.8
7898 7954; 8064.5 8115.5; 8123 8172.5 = 0.02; 17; 18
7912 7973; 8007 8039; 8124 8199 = -0.07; 16.8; 18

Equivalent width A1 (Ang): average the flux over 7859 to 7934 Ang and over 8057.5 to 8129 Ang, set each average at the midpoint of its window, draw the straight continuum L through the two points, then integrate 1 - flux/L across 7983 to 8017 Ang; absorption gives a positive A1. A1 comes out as -1.3 Ang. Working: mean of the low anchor 17.3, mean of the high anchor 17.7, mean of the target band 18.2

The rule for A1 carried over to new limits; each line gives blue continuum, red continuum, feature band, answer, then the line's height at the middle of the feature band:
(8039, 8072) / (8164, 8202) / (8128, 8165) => 0.2 Ang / 17.7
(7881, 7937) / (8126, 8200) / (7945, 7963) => -0.9 Ang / 17.1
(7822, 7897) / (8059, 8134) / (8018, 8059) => 0.3 Ang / 17.8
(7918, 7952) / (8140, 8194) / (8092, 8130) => -1.5 Ang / 17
